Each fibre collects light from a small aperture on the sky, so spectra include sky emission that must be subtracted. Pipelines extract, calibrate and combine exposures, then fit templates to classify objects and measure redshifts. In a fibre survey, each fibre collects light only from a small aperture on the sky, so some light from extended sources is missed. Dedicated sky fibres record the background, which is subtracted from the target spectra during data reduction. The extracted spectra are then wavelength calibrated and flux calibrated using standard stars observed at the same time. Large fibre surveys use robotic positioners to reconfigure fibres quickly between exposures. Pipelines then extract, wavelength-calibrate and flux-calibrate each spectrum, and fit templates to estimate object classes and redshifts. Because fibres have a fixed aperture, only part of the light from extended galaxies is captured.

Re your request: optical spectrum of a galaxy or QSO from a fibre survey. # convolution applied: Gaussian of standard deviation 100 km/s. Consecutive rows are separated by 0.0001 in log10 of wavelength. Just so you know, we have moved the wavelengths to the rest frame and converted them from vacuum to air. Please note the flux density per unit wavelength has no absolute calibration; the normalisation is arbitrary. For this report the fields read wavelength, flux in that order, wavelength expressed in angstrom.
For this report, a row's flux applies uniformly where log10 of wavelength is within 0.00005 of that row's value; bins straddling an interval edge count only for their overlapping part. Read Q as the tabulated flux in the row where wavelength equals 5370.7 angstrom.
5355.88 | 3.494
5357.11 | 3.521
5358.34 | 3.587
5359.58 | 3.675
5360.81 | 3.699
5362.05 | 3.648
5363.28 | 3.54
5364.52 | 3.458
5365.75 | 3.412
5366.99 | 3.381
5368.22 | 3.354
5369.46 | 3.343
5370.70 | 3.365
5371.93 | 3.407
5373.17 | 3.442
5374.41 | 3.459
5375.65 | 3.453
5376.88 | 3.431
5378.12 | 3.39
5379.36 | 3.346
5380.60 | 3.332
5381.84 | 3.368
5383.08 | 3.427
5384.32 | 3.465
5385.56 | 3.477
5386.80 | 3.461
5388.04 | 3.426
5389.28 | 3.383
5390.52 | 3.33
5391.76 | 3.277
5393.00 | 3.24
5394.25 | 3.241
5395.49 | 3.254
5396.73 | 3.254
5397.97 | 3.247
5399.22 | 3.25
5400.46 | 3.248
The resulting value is 3.365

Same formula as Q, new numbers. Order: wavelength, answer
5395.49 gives 3.254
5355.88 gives 3.494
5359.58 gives 3.675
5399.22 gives 3.25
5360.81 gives 3.699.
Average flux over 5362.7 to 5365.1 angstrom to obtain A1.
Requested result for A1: 3.49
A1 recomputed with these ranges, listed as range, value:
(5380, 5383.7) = 3.37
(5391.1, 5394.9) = 3.25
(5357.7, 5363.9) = 3.63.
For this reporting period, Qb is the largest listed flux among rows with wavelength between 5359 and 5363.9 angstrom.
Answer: 3.699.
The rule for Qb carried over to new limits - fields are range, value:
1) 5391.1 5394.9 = 3.277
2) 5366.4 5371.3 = 3.381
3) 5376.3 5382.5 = 3.431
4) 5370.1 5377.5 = 3.459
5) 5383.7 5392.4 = 3.477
